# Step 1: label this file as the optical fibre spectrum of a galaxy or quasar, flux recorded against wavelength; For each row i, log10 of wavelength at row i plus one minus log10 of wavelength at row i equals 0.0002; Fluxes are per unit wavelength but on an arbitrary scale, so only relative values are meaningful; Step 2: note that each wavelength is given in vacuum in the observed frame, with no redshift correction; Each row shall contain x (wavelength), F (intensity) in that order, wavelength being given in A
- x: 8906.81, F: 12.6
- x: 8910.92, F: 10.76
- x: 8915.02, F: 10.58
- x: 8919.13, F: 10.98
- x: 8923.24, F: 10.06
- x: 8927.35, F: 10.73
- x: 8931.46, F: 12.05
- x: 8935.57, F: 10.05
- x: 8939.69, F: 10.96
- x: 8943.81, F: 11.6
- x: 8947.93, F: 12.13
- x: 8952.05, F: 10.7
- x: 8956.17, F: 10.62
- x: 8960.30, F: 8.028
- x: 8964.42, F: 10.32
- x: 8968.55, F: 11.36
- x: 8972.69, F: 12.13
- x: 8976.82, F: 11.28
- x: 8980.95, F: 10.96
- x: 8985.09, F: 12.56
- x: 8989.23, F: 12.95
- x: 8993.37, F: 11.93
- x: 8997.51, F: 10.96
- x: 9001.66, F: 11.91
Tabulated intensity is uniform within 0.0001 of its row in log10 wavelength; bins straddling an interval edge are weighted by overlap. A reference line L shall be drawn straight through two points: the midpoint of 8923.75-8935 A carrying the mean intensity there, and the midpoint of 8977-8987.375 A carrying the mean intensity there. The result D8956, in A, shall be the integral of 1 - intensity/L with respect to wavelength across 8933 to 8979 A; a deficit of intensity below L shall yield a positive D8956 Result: 2.1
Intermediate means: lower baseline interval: 11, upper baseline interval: 11.7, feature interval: 10.8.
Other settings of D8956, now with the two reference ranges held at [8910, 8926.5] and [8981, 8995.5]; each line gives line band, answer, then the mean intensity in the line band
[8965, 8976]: 0.3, 11.5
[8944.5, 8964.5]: 1.7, 10.5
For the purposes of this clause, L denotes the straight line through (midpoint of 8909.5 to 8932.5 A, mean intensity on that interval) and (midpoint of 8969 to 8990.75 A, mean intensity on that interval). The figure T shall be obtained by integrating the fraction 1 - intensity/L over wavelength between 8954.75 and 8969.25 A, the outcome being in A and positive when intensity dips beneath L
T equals 2.1 A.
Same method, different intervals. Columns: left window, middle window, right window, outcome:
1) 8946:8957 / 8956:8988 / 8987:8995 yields 2.4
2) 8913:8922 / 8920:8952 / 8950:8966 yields -2.2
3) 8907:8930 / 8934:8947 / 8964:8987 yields 0.1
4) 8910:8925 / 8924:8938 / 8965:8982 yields -0.1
